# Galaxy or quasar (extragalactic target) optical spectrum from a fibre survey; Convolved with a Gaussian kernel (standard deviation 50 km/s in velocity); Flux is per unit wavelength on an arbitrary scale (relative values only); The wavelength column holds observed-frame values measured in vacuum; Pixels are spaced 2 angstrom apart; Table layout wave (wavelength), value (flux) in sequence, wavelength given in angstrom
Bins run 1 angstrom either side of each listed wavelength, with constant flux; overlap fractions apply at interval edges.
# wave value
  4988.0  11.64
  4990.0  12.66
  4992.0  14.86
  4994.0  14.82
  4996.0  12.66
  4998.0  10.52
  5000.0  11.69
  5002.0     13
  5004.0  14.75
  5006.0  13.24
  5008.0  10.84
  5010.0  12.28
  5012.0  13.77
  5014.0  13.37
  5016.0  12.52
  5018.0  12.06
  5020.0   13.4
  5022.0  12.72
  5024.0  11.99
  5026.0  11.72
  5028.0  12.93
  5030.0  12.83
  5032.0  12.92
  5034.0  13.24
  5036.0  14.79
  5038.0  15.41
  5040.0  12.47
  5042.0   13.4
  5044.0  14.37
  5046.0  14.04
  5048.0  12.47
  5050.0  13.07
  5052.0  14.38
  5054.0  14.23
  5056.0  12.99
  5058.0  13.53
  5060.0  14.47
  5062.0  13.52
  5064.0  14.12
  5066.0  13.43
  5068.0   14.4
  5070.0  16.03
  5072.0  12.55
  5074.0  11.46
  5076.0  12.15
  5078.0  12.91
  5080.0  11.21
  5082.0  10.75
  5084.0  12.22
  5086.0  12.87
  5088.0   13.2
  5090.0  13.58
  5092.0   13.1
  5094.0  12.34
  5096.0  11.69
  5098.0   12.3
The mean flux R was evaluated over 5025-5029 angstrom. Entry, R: 12.3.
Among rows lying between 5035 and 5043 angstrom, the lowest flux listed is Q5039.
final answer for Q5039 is 12.47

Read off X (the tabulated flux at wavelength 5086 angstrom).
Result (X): 12.87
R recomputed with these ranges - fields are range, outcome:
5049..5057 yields 13.7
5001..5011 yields 12.8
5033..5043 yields 13.9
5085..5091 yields 13.2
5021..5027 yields 12.1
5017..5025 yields 12.5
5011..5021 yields 13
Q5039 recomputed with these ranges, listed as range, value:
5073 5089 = 10.75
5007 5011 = 10.84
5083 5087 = 12.22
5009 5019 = 12.06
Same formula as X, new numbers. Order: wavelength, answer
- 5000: 11.69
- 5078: 12.91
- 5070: 16.03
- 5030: 12.83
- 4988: 11.64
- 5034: 13.24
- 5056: 12.99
